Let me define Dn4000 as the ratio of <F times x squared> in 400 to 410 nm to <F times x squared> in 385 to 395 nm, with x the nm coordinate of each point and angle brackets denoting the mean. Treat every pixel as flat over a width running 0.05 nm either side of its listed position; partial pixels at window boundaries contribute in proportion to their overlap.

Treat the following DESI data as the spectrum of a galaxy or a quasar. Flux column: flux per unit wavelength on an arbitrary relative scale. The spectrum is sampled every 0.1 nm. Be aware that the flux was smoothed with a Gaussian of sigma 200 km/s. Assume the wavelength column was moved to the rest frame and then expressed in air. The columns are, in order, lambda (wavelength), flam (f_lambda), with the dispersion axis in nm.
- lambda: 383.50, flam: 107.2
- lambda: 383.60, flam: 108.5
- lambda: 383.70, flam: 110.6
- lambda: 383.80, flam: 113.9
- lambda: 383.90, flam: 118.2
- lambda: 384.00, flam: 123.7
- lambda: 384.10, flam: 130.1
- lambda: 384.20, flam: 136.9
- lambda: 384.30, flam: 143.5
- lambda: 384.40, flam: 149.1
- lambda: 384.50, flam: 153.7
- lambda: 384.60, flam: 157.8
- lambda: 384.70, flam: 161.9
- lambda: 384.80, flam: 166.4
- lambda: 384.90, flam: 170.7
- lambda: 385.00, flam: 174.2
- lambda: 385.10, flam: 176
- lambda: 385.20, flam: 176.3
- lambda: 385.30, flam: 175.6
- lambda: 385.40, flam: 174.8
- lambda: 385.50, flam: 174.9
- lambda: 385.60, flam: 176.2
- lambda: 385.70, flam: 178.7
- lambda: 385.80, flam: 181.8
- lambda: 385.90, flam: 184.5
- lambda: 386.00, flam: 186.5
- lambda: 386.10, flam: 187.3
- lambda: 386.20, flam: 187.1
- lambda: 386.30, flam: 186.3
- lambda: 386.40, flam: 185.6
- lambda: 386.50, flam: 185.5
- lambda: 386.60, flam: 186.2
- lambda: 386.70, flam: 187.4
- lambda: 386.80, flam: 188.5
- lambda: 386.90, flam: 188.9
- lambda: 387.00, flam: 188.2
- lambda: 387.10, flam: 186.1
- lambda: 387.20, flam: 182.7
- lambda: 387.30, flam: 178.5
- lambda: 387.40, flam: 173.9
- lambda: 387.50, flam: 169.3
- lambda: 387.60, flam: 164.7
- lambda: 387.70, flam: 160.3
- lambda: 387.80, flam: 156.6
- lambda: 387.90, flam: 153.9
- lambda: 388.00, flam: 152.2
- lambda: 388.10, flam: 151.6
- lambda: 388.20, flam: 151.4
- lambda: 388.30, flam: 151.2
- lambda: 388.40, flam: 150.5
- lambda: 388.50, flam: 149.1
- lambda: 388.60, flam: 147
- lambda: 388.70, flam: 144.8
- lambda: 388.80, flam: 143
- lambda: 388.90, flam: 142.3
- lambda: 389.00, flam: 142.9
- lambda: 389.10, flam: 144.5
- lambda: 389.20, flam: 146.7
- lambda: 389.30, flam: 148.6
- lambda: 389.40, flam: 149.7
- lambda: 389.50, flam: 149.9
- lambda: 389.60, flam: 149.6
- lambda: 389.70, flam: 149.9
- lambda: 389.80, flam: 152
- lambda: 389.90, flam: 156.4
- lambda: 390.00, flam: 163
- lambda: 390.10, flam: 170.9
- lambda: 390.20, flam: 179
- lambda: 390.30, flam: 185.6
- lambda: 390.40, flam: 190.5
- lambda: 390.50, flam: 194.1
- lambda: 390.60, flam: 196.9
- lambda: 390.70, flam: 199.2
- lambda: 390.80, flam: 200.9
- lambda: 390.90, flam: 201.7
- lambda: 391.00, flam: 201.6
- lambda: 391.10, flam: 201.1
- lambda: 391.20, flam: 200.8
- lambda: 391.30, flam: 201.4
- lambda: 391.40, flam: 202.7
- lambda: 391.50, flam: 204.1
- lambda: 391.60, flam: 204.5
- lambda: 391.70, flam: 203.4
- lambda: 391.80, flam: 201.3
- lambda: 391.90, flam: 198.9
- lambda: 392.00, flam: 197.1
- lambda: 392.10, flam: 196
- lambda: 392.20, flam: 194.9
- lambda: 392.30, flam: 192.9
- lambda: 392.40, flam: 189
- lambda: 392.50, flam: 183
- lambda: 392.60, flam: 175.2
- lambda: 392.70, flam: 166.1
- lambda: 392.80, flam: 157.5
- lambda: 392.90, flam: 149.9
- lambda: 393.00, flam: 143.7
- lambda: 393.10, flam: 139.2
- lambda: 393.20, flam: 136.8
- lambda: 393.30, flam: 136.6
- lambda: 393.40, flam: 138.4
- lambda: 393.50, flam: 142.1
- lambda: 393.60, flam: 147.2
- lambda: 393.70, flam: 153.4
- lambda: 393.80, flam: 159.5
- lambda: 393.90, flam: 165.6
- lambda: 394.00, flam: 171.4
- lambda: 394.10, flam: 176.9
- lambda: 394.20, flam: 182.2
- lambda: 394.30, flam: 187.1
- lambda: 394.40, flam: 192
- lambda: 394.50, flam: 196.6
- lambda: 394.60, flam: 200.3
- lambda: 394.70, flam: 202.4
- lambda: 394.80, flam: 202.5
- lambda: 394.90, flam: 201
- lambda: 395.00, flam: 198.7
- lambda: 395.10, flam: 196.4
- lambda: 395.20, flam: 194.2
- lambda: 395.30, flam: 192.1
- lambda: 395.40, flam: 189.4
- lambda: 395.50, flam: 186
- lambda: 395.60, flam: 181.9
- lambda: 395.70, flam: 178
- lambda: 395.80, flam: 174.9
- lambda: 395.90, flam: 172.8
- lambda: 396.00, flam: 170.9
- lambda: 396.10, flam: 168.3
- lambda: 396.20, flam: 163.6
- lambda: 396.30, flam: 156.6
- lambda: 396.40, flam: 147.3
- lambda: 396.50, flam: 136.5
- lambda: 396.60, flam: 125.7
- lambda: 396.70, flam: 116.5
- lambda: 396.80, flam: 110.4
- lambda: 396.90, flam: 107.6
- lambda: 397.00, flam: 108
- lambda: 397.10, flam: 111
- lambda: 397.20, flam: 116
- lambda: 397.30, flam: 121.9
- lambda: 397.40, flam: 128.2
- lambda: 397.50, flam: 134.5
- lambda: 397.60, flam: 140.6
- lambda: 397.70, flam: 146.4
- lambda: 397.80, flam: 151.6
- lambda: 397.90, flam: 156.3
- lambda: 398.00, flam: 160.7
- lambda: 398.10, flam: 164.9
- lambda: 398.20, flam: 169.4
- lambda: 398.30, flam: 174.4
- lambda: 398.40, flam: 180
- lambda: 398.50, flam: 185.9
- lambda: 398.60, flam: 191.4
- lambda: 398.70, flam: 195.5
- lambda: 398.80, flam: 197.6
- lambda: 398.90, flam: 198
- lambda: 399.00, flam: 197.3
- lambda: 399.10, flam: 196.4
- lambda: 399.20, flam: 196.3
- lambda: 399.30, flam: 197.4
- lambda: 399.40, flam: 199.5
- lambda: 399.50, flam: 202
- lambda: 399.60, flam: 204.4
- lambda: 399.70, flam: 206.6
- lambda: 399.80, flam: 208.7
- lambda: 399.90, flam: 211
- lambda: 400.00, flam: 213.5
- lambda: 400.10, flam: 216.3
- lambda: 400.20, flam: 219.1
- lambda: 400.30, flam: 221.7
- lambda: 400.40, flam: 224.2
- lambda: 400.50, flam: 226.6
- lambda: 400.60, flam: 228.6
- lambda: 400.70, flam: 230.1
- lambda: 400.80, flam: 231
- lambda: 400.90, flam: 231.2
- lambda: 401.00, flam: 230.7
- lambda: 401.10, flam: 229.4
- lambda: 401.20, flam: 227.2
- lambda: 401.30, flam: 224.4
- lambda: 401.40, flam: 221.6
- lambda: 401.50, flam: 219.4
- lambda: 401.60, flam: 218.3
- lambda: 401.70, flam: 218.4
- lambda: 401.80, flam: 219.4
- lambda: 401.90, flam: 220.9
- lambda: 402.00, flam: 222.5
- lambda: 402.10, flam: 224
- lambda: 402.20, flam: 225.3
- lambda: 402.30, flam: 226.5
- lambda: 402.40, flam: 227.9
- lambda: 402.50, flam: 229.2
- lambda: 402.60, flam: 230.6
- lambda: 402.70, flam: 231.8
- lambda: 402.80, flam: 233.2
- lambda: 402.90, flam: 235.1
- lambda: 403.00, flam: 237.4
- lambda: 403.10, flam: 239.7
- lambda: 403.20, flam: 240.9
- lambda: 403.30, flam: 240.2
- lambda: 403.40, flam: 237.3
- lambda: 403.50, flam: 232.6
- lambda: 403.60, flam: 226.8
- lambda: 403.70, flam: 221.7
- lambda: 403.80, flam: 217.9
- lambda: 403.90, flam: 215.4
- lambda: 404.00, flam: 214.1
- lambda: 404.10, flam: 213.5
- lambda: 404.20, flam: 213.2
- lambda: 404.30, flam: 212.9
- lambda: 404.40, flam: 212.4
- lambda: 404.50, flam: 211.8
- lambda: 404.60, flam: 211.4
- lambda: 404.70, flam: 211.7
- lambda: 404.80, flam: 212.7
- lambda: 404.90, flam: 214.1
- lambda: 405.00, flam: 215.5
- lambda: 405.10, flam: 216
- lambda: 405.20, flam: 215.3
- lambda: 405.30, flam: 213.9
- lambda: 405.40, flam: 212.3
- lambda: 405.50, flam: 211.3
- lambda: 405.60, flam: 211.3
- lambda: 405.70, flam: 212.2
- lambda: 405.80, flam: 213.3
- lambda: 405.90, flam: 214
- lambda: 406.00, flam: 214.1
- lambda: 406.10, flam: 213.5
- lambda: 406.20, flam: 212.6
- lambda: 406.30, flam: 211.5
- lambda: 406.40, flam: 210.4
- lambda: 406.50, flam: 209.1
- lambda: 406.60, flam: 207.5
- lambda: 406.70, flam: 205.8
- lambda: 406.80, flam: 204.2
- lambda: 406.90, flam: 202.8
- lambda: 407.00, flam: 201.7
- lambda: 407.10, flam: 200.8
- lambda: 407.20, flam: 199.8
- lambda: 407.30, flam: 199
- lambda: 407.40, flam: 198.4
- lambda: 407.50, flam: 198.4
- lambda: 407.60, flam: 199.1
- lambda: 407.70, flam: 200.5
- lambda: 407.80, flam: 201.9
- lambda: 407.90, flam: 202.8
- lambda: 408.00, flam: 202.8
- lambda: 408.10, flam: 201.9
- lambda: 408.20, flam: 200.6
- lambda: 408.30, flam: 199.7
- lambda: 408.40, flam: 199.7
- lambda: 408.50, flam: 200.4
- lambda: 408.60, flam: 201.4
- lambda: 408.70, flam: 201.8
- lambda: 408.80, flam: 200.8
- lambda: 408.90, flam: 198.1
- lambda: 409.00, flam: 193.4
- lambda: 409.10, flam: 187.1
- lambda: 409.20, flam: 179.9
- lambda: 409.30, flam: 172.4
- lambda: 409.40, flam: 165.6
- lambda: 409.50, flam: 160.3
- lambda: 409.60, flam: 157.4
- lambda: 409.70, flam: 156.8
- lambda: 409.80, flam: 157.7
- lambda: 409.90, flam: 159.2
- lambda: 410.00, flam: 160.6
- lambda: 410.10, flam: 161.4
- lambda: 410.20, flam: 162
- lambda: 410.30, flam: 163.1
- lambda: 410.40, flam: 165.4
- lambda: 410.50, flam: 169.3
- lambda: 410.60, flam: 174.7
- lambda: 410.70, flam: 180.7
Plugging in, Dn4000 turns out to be 1.30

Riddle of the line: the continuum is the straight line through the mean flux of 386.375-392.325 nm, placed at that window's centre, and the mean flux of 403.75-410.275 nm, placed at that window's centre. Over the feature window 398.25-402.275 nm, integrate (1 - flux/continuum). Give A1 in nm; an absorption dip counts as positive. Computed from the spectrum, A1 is -0.47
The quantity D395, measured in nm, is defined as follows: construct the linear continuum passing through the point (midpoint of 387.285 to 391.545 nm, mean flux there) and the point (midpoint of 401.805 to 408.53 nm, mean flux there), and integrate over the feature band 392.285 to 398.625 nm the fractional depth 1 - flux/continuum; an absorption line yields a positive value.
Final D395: 0.80 nm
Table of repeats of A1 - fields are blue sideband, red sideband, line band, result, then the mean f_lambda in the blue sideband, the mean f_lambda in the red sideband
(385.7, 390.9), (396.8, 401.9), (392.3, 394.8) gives 0.159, 169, 190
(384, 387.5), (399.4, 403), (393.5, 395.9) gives 0.227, 173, 222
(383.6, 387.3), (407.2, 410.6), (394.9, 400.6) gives 0.049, 167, 184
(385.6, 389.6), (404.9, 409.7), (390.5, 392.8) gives -0.288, 166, 201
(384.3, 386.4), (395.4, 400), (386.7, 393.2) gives -0.065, 174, 166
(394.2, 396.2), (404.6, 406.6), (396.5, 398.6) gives 0.565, 188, 213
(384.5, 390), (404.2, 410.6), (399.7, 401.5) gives -0.350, 166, 197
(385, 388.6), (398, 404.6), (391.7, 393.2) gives 0.100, 174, 215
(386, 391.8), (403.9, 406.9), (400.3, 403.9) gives -0.414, 174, 212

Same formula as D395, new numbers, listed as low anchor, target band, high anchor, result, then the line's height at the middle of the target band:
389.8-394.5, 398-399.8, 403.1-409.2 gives 0.024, 194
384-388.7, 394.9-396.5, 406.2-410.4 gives 0.001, 178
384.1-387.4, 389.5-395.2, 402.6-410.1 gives 0.148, 185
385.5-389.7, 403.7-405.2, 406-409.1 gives -0.130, 197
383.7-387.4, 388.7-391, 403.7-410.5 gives 0.109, 175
